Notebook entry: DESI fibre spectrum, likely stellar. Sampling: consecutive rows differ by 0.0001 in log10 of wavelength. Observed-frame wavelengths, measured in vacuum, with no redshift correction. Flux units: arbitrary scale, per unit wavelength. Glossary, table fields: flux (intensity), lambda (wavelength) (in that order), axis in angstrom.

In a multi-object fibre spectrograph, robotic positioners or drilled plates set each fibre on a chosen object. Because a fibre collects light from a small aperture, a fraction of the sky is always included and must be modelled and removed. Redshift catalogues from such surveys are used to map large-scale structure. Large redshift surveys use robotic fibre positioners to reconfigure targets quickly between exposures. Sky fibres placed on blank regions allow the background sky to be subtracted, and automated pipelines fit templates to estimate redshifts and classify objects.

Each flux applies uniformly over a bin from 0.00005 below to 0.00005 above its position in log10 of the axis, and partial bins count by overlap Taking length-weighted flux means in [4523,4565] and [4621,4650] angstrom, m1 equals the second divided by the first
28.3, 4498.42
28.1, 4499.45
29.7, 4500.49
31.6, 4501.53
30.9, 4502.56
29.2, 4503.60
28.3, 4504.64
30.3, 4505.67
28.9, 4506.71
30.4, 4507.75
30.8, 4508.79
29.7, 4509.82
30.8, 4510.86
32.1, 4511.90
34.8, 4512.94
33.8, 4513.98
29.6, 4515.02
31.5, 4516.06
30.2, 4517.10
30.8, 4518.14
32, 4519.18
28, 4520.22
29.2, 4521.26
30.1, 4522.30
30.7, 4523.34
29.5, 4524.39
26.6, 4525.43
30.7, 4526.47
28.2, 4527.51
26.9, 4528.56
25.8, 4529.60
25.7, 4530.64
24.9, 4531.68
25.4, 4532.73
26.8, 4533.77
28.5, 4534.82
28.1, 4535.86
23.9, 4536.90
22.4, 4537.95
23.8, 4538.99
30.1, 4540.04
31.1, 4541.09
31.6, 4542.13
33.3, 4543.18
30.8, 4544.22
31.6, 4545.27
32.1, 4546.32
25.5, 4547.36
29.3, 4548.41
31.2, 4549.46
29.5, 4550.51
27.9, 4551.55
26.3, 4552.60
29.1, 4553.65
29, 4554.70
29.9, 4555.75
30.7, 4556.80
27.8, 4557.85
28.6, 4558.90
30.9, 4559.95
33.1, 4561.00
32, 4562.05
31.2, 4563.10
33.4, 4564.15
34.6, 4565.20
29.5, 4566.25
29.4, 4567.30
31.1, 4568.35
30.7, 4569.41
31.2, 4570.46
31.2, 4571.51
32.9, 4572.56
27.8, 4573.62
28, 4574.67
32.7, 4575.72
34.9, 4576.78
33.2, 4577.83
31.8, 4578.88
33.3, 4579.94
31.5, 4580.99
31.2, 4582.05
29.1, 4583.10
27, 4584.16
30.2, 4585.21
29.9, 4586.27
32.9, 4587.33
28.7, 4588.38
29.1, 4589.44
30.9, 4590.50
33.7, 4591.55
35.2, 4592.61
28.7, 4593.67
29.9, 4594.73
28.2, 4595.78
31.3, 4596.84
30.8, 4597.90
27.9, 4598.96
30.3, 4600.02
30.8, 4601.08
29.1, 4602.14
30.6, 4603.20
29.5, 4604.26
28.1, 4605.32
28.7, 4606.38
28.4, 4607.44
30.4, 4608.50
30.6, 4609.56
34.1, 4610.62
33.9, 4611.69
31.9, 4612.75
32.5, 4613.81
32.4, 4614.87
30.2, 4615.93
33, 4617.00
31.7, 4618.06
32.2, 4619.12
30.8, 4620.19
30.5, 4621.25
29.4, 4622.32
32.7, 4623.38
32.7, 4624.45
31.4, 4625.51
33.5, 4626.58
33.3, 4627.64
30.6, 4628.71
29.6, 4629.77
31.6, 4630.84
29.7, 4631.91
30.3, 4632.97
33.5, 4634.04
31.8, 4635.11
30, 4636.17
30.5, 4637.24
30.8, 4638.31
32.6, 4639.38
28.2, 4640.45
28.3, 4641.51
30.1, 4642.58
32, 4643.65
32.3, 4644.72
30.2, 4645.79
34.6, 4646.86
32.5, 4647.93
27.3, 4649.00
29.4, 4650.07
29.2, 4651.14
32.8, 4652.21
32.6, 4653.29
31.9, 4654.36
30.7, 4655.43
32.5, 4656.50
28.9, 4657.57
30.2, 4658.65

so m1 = 1.08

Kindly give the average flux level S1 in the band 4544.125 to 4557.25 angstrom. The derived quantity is 29.4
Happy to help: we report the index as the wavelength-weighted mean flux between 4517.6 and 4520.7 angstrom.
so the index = 30.3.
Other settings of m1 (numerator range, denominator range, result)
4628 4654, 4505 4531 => 1.03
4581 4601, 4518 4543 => 1.08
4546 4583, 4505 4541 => 1.06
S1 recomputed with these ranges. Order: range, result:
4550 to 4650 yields 30.8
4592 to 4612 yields 30.3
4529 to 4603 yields 29.9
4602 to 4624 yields 31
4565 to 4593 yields 31.1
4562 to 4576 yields 31.1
